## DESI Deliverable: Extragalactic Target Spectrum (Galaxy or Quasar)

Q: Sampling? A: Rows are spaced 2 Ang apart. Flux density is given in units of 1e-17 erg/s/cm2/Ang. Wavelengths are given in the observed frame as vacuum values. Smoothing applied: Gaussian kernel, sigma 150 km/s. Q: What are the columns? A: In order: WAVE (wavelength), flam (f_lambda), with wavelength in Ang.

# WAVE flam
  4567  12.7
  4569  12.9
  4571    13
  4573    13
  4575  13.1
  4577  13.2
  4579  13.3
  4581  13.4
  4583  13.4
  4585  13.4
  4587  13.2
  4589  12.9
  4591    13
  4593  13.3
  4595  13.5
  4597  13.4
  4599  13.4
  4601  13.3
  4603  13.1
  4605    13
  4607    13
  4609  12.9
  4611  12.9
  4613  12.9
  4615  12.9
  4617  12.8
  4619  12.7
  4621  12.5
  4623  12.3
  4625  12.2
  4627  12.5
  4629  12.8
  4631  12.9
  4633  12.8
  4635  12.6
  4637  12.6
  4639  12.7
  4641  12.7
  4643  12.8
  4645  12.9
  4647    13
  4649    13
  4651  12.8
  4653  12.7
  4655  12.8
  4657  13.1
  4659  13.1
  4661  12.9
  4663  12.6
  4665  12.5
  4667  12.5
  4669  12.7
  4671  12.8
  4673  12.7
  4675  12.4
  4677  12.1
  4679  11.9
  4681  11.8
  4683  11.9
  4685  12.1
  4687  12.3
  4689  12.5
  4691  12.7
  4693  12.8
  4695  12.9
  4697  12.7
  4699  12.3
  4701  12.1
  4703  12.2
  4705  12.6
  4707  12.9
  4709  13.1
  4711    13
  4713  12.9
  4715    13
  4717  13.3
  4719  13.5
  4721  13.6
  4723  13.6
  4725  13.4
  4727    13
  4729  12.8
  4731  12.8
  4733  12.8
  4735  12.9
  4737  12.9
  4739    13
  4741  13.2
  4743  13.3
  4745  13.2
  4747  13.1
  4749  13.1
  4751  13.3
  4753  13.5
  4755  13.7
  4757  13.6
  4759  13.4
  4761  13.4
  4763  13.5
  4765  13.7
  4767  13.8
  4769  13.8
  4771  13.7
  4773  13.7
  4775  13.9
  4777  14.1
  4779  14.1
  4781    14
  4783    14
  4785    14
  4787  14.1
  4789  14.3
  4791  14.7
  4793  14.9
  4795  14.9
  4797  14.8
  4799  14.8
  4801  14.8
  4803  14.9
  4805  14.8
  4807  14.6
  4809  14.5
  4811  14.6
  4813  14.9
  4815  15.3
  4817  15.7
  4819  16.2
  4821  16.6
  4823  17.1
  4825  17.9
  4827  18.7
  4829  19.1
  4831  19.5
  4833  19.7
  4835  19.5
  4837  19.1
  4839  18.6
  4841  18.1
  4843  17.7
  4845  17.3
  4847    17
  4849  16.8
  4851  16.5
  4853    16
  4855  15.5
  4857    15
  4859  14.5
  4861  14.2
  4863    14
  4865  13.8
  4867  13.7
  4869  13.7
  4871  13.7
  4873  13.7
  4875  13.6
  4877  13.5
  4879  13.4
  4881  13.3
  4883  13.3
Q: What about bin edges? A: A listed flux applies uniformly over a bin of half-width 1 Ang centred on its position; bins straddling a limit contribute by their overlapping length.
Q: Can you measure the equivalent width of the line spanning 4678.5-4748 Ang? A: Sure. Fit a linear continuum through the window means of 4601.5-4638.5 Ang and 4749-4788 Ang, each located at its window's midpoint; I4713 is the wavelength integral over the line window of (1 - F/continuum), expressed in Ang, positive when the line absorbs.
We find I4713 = 2.9 Ang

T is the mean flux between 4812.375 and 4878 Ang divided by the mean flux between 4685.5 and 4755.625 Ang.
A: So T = 1.25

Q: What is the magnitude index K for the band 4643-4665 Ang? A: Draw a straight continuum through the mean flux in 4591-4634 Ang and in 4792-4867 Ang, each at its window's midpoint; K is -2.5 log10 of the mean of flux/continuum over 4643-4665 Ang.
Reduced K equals 0.056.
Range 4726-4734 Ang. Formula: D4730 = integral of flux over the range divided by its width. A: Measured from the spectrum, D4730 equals 12.9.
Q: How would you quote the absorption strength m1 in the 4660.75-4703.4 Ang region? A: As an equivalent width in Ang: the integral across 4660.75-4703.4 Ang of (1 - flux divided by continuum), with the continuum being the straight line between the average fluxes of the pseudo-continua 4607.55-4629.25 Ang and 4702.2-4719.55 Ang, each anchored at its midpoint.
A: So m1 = 1.4 Ang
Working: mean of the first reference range 12.7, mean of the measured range 12.4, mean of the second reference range 12.9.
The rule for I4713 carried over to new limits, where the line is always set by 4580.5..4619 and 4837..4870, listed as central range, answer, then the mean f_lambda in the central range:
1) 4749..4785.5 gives 3.0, 13.7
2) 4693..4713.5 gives 2.3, 12.7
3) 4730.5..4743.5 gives 1.5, 13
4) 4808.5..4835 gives -2.6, 17.1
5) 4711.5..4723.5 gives 0.9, 13.3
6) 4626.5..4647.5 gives 1.2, 12.8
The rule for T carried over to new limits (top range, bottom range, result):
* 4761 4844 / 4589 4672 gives 1.21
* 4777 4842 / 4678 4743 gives 1.25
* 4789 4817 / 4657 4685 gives 1.19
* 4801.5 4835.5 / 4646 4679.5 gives 1.31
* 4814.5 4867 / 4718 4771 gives 1.27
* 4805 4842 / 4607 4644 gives 1.35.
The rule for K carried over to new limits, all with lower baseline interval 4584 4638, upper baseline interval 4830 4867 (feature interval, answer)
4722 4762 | 0.14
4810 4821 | 0.05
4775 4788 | 0.12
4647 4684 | 0.10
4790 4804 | 0.08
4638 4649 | 0.05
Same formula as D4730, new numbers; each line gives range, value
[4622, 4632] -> 12.5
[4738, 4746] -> 13.2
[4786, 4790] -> 14.2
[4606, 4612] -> 12.9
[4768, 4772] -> 13.8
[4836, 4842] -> 18.6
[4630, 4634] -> 12.9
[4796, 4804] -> 14.8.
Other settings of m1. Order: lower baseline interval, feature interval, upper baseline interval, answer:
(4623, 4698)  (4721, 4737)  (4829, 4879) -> 0.87 Ang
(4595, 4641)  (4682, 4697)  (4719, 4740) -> 0.62 Ang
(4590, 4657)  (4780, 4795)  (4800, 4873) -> 1.06 Ang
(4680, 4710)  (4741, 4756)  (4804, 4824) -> 0.53 Ang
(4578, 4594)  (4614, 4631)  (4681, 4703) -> 0.45 Ang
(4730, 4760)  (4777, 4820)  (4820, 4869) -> 1.30 Ang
